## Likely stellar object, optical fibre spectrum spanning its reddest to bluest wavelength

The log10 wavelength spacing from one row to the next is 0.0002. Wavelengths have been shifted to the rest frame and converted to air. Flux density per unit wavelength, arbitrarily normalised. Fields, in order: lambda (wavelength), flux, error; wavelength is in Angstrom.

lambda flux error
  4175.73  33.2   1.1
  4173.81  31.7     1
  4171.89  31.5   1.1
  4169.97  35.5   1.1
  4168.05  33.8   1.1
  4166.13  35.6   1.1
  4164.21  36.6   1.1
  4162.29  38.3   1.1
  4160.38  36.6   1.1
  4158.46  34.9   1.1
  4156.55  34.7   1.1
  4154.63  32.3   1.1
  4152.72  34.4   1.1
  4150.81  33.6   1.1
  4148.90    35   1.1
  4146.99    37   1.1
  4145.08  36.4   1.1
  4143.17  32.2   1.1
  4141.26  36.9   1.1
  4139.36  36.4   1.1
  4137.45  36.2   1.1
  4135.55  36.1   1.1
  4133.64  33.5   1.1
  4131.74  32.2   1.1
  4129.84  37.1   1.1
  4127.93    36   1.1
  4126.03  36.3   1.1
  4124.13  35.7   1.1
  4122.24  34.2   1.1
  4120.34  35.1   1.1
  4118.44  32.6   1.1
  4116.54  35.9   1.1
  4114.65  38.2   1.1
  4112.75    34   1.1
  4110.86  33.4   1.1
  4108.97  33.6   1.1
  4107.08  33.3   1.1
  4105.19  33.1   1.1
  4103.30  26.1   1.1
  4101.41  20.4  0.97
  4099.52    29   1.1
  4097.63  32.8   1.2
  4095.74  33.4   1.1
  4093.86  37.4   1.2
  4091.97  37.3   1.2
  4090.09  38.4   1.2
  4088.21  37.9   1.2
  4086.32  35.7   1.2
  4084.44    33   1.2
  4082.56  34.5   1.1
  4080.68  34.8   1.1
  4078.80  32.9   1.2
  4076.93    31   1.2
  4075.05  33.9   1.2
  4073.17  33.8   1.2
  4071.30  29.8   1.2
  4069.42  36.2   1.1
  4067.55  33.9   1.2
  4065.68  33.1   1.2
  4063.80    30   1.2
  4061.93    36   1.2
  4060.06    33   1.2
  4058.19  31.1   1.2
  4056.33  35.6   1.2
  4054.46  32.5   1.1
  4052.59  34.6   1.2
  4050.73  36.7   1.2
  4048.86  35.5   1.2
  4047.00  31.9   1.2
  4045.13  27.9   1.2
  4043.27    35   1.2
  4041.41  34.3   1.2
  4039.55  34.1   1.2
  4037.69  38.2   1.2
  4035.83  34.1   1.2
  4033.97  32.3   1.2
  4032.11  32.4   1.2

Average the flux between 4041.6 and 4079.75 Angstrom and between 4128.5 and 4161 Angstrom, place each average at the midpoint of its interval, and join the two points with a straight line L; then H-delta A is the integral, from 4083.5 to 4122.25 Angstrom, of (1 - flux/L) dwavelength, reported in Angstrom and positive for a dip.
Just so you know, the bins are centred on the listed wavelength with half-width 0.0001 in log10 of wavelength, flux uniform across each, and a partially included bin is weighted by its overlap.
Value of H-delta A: 0.66 Angstrom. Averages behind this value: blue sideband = 33.2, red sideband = 35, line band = 33.5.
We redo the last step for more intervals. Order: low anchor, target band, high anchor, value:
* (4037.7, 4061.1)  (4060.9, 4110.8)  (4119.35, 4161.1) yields 1.7 Angstrom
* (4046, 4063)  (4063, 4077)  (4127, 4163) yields 0.6 Angstrom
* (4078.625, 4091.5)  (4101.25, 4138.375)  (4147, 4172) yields 1.4 Angstrom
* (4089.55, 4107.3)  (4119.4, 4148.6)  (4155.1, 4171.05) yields -1.3 Angstrom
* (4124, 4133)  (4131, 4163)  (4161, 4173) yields 0.2 Angstrom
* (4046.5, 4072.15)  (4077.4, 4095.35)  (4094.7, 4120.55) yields -1.5 Angstrom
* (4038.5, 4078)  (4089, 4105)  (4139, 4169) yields 1.0 Angstrom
